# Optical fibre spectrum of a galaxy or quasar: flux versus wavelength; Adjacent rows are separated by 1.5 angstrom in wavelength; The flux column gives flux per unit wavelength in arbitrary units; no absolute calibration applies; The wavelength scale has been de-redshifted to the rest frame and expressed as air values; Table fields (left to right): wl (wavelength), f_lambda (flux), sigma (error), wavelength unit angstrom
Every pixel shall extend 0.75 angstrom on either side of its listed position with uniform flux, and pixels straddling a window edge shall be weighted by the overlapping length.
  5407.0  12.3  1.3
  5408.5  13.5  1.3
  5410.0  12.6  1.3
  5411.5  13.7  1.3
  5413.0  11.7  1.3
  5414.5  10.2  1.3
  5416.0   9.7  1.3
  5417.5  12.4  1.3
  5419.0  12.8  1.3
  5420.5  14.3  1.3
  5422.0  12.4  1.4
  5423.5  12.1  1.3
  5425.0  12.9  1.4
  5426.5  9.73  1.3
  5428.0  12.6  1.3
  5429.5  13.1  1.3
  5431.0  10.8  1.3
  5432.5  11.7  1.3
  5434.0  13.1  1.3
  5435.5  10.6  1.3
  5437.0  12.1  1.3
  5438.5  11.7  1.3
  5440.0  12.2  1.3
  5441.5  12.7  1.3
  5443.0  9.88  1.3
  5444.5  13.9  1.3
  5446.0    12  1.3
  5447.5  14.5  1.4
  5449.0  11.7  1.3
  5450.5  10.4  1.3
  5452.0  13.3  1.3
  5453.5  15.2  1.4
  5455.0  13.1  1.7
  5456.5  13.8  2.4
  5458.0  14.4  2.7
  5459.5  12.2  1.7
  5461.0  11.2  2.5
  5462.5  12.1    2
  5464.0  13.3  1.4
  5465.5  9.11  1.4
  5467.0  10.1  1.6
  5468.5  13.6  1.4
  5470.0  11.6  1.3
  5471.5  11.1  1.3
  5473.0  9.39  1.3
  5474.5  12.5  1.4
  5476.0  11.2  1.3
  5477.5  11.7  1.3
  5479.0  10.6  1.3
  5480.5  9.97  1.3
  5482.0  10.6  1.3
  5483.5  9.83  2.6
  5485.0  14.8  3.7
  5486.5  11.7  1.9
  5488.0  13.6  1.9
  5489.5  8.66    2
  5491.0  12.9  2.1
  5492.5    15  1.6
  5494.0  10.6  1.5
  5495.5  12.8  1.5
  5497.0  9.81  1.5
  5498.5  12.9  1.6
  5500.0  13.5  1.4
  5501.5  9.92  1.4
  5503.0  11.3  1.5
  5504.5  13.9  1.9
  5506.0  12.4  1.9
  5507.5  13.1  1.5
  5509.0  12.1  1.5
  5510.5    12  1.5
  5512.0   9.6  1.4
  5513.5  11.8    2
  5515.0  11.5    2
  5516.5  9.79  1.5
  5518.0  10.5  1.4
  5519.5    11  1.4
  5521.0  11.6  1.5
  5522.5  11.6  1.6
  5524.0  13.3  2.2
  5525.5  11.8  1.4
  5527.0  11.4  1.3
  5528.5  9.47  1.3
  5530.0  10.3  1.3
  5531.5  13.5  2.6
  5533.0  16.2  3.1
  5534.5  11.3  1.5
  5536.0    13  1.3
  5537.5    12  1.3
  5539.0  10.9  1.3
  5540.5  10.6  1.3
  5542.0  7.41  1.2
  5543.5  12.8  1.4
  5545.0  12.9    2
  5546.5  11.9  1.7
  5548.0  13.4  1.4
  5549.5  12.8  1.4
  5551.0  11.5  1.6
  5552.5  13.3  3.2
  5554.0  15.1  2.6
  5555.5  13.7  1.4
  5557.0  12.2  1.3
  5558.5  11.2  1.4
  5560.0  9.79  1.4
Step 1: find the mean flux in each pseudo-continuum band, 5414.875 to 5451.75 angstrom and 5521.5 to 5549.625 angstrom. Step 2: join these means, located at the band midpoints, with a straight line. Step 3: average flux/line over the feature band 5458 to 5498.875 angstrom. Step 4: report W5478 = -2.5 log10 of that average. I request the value 0.03 mag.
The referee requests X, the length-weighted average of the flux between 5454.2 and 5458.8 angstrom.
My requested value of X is 13.8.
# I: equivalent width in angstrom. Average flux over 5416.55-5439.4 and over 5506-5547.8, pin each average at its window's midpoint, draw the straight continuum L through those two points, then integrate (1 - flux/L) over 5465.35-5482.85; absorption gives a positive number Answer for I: 1.3 angstrom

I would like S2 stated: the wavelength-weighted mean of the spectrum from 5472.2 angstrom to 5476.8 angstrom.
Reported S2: 11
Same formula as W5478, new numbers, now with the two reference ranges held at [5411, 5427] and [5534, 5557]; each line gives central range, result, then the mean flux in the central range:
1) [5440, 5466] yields -0.04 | 12.5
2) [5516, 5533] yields 0.06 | 11.5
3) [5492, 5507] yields -0.01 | 12.2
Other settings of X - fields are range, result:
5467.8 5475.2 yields 11.6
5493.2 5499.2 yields 11.5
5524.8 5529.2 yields 10.9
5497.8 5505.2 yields 12.3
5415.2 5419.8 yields 11.6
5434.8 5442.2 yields 11.9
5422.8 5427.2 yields 11.6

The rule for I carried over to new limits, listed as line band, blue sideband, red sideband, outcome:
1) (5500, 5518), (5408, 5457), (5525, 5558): 0.86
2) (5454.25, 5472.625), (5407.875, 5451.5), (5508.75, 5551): -0.19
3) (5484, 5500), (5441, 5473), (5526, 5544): -0.46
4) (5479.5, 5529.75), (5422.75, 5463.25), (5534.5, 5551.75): 1.35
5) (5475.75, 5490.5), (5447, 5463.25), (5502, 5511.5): 1.50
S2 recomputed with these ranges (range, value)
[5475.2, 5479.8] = 11.2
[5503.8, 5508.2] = 13.1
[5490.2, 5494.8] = 12.8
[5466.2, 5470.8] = 11.7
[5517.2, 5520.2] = 10.7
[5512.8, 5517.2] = 11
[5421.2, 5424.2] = 12.3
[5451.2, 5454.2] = 14.2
